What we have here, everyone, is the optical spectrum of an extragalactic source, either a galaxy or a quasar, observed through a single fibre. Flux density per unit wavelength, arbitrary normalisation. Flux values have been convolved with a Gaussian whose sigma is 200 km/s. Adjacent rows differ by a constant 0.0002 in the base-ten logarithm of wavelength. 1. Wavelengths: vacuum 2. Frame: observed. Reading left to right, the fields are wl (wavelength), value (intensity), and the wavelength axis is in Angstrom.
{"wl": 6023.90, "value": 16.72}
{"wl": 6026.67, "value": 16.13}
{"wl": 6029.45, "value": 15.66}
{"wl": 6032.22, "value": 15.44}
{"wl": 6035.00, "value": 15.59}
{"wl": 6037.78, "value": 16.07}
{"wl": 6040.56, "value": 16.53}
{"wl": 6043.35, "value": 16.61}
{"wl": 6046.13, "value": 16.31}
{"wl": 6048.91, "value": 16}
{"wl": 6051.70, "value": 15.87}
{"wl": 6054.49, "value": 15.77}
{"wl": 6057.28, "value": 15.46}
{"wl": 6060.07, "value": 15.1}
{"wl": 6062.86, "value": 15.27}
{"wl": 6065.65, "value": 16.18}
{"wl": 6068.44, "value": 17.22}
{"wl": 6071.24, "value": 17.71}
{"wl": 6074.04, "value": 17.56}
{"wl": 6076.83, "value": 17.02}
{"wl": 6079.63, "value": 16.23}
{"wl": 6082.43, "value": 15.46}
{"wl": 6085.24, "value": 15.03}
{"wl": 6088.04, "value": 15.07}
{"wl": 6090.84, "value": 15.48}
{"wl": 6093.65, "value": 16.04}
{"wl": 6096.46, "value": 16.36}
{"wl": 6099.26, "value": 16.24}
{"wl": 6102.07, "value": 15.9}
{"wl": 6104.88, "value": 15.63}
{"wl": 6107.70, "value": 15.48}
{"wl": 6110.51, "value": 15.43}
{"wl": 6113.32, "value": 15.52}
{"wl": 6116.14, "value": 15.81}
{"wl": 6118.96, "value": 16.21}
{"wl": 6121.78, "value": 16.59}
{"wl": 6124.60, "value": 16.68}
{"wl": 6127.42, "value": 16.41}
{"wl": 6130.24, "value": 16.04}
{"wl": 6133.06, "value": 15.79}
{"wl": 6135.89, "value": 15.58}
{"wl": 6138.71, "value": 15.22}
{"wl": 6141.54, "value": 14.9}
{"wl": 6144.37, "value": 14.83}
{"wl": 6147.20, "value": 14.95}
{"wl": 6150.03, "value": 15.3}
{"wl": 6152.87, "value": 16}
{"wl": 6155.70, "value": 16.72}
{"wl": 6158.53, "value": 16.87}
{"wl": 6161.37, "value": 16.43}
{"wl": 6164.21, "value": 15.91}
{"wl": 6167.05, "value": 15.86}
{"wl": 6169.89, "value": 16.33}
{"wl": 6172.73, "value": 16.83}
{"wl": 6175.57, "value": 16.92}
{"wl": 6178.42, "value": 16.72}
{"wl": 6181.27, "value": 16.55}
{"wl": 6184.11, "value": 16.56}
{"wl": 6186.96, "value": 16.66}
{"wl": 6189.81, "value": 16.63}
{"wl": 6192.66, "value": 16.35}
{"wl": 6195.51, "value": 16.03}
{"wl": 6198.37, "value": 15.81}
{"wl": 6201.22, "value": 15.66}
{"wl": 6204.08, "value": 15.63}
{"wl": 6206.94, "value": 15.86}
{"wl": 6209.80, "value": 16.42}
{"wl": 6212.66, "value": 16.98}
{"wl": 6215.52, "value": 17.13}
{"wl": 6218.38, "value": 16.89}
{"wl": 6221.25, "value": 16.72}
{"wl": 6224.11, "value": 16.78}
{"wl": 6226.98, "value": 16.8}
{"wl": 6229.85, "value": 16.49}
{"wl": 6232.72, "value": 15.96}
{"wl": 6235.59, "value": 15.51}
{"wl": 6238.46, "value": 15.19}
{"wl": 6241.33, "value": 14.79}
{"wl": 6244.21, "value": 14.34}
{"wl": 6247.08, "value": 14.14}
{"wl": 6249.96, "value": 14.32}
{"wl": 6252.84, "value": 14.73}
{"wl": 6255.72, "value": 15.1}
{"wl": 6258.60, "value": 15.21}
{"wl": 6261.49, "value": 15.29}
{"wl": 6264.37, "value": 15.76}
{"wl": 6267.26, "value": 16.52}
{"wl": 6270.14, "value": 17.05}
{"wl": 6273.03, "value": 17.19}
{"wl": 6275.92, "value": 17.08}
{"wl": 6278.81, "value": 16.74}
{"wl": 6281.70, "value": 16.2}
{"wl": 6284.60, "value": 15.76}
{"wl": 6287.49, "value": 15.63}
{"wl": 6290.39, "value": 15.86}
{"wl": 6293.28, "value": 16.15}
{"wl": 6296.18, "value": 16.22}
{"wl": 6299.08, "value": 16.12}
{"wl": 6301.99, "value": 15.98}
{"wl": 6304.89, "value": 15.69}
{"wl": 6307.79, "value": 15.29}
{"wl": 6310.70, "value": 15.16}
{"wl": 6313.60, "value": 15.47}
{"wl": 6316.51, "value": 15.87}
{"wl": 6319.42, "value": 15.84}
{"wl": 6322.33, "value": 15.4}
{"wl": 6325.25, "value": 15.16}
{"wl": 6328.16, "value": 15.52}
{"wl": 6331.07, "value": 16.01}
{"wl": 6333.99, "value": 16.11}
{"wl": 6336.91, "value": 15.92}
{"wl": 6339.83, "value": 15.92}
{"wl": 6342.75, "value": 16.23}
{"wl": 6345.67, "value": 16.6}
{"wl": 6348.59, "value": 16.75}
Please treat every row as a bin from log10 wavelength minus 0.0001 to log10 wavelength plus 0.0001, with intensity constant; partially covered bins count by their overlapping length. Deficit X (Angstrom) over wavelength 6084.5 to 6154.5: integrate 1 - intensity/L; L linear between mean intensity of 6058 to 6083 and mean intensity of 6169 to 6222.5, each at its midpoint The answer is 3.11 Angstrom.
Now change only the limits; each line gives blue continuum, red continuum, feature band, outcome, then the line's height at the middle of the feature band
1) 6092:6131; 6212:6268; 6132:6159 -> 0.6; 15.9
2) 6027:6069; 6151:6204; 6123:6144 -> 0.6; 16.2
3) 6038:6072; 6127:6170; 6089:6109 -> 0.1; 16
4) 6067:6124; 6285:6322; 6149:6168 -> -0.2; 16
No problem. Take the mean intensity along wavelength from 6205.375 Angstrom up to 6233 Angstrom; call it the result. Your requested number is 16.6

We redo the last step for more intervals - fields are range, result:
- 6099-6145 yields 15.8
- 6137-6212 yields 16.1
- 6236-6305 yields 15.7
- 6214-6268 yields 15.7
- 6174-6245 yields 16.2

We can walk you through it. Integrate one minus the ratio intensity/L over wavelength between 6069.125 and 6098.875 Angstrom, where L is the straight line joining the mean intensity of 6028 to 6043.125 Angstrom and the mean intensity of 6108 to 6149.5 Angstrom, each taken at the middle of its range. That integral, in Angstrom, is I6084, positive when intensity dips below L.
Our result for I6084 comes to -0.8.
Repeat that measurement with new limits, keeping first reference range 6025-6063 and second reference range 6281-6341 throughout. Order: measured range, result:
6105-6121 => 0.12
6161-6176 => -0.49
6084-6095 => 0.31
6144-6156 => 0.24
